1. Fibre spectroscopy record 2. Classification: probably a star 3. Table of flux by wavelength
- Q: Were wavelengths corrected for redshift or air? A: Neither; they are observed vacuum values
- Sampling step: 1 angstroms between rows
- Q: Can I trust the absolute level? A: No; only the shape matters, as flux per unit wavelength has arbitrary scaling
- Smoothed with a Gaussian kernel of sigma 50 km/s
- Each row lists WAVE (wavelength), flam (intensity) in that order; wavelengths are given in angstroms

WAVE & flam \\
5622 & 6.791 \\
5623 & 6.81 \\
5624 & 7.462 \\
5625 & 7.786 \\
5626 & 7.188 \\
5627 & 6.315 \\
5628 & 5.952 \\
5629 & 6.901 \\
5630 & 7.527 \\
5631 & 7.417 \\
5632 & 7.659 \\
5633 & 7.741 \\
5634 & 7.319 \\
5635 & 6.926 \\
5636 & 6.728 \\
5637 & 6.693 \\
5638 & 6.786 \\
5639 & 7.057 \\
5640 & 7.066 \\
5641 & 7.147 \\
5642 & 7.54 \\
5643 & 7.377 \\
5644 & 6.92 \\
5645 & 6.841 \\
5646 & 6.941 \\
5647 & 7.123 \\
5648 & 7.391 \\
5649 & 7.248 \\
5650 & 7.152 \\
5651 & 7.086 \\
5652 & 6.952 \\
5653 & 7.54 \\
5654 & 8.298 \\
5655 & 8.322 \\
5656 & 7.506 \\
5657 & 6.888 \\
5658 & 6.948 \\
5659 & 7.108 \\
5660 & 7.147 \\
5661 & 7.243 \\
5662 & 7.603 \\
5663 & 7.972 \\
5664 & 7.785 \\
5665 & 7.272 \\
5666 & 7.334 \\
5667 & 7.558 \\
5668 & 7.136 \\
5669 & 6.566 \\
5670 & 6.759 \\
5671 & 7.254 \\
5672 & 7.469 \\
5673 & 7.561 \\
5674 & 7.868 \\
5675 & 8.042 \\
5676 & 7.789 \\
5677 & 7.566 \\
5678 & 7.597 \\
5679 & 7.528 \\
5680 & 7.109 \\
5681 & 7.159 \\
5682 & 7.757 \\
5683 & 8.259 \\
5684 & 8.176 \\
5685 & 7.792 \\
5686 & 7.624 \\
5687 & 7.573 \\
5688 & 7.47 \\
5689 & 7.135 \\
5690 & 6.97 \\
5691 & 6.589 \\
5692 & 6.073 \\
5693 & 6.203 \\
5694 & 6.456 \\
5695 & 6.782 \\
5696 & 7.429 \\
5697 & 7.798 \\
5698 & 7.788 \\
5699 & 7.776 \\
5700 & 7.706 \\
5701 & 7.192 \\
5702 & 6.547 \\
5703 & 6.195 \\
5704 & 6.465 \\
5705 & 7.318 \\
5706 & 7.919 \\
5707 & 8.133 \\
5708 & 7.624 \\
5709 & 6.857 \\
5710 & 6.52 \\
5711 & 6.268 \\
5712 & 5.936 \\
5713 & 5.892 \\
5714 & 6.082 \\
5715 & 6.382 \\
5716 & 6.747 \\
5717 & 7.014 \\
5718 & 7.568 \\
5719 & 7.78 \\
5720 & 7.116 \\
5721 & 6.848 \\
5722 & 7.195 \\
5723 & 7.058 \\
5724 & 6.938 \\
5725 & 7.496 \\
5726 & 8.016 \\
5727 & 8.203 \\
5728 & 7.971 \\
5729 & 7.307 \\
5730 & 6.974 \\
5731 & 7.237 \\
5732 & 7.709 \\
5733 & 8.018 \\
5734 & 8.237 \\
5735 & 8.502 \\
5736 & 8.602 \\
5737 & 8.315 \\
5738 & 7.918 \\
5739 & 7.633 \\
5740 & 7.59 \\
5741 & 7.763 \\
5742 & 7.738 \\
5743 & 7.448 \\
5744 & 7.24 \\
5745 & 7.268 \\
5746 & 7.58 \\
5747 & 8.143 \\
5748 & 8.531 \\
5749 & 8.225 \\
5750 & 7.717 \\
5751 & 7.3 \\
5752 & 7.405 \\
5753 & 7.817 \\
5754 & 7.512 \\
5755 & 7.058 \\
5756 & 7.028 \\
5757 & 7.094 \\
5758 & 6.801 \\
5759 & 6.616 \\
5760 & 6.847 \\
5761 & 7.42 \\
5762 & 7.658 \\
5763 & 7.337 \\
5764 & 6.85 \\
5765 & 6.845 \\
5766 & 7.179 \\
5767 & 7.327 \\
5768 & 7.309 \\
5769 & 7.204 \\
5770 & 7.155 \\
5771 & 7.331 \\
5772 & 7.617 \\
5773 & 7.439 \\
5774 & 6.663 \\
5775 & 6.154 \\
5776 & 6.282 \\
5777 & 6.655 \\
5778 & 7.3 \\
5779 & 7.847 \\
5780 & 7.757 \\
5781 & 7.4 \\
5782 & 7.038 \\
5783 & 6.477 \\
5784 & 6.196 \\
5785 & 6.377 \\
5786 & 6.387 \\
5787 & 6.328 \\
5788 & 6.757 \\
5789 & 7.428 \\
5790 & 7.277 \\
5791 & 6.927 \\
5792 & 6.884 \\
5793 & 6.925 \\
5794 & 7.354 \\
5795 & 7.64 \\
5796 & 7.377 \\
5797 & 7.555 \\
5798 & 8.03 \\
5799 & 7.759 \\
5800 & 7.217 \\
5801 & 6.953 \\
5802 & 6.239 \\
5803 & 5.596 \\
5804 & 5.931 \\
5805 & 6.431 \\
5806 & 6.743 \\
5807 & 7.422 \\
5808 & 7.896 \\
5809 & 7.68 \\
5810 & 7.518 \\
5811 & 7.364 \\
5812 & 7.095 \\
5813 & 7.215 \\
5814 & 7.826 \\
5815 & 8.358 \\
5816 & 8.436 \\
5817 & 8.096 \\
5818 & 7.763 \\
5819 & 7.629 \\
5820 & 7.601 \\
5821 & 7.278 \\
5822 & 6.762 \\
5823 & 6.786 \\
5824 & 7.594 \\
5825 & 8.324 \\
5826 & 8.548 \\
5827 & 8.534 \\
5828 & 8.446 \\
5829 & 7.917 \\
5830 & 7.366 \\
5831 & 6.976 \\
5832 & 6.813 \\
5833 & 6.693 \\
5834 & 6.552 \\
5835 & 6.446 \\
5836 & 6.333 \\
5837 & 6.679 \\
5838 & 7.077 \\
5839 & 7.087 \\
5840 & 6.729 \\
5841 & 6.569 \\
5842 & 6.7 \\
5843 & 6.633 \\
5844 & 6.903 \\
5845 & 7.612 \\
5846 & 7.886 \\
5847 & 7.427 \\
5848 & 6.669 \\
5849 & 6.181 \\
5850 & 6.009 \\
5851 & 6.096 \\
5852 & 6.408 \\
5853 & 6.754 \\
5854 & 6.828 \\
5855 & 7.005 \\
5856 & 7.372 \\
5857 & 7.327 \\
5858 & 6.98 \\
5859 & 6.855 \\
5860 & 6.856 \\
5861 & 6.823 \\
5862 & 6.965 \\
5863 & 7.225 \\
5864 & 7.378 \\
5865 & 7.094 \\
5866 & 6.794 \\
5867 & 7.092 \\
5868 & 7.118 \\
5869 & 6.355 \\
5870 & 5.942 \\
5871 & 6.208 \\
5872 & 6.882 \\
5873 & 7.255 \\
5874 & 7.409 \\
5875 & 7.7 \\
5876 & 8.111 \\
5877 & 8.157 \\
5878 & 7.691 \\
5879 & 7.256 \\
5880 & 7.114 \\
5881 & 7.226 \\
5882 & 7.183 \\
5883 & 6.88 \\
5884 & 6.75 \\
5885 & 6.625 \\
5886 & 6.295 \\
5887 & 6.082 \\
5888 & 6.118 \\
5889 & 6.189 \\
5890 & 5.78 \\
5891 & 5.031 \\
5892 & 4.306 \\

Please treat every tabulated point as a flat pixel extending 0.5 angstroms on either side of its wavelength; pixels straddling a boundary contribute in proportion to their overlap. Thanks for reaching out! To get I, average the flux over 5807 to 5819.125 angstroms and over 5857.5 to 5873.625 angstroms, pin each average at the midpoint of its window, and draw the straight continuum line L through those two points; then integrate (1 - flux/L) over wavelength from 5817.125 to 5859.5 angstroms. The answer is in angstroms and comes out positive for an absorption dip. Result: 1.2 angstroms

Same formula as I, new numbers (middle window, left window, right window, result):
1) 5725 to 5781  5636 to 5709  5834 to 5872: -3.0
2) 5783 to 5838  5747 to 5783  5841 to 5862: -1.4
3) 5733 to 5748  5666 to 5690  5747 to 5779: -1.2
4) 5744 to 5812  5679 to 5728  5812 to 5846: 1.1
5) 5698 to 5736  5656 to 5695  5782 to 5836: 0.3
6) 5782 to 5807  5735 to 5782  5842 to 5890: 1.2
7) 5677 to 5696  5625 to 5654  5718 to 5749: 0.4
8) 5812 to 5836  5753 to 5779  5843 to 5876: -1.8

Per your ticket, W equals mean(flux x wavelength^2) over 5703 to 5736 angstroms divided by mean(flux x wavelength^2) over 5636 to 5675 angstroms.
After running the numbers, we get 1.0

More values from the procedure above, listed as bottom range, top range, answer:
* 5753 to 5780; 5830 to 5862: 0.99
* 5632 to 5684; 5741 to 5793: 1.02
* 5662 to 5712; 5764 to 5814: 1.00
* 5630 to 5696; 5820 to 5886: 1.03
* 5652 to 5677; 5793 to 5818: 1.03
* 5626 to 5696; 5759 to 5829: 1.05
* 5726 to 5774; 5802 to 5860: 0.98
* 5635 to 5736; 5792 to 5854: 1.04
